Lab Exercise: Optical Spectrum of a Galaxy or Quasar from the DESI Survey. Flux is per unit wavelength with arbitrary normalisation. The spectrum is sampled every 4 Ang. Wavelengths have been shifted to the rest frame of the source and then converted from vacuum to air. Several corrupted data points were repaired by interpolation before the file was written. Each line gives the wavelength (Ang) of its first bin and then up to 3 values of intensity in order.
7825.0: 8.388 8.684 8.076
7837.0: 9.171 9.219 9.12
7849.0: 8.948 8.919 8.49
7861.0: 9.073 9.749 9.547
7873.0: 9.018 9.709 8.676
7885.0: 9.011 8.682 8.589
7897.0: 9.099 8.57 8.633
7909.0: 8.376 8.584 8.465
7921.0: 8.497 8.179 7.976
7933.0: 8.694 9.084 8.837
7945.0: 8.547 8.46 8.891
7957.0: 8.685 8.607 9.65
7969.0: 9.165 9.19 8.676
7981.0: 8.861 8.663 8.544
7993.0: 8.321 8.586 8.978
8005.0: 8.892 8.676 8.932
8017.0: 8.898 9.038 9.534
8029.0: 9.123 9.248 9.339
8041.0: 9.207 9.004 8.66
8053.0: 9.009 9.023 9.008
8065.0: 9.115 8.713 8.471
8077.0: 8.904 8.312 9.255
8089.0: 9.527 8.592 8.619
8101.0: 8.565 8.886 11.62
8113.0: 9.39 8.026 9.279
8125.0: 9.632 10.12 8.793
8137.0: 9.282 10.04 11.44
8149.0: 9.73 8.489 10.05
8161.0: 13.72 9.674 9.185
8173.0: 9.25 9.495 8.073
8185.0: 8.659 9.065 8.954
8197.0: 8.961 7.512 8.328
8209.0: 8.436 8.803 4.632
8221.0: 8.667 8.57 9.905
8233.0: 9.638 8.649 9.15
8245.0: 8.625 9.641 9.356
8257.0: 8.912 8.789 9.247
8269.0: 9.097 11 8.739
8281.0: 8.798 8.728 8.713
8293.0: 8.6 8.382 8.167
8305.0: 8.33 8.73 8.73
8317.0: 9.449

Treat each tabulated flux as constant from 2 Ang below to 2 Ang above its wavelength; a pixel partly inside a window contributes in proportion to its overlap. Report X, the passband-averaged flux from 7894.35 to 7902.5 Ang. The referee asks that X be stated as 8.83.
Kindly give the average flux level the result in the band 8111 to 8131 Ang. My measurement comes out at 9.29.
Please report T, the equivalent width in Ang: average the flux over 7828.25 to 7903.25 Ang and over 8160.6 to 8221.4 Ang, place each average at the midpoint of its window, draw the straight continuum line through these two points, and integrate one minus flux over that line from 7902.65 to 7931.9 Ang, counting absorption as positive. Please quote 1.7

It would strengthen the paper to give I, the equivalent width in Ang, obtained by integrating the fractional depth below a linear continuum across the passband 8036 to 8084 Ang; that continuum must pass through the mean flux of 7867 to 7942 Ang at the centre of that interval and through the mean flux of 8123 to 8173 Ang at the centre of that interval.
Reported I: 3.22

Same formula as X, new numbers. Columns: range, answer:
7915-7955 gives 8.56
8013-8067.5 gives 9.08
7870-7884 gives 9.16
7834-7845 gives 9.08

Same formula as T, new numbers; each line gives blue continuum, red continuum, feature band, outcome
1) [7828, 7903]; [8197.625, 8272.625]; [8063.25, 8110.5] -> -1.1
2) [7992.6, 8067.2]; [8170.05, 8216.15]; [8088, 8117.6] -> -1.3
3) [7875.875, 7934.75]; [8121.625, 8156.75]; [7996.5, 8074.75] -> 2.0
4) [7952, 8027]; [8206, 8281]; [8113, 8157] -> -3.1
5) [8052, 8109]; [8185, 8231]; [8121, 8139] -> -1.5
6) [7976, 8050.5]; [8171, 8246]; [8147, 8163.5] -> -3.4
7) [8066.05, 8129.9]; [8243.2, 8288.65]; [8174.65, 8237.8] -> 4.3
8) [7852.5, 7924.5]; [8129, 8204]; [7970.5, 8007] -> 1.3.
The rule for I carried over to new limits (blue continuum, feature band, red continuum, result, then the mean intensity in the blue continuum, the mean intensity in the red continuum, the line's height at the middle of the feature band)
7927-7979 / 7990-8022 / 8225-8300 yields 0.3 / 8.8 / 9.08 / 8.85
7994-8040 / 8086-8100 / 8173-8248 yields -0.1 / 9.01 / 8.6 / 8.85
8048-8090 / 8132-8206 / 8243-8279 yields -2.8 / 8.9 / 9.27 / 9.09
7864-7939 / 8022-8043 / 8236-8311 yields -1.0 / 8.78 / 8.93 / 8.84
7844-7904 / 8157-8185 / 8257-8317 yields -2.8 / 9.01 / 8.88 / 8.92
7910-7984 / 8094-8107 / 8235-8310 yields 0.2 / 8.72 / 8.93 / 8.82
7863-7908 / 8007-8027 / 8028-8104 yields -0.1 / 9.01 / 8.93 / 8.95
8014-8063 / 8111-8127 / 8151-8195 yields 0.4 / 9.09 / 9.51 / 9.34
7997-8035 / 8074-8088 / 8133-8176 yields 0.9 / 9.01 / 10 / 9.48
